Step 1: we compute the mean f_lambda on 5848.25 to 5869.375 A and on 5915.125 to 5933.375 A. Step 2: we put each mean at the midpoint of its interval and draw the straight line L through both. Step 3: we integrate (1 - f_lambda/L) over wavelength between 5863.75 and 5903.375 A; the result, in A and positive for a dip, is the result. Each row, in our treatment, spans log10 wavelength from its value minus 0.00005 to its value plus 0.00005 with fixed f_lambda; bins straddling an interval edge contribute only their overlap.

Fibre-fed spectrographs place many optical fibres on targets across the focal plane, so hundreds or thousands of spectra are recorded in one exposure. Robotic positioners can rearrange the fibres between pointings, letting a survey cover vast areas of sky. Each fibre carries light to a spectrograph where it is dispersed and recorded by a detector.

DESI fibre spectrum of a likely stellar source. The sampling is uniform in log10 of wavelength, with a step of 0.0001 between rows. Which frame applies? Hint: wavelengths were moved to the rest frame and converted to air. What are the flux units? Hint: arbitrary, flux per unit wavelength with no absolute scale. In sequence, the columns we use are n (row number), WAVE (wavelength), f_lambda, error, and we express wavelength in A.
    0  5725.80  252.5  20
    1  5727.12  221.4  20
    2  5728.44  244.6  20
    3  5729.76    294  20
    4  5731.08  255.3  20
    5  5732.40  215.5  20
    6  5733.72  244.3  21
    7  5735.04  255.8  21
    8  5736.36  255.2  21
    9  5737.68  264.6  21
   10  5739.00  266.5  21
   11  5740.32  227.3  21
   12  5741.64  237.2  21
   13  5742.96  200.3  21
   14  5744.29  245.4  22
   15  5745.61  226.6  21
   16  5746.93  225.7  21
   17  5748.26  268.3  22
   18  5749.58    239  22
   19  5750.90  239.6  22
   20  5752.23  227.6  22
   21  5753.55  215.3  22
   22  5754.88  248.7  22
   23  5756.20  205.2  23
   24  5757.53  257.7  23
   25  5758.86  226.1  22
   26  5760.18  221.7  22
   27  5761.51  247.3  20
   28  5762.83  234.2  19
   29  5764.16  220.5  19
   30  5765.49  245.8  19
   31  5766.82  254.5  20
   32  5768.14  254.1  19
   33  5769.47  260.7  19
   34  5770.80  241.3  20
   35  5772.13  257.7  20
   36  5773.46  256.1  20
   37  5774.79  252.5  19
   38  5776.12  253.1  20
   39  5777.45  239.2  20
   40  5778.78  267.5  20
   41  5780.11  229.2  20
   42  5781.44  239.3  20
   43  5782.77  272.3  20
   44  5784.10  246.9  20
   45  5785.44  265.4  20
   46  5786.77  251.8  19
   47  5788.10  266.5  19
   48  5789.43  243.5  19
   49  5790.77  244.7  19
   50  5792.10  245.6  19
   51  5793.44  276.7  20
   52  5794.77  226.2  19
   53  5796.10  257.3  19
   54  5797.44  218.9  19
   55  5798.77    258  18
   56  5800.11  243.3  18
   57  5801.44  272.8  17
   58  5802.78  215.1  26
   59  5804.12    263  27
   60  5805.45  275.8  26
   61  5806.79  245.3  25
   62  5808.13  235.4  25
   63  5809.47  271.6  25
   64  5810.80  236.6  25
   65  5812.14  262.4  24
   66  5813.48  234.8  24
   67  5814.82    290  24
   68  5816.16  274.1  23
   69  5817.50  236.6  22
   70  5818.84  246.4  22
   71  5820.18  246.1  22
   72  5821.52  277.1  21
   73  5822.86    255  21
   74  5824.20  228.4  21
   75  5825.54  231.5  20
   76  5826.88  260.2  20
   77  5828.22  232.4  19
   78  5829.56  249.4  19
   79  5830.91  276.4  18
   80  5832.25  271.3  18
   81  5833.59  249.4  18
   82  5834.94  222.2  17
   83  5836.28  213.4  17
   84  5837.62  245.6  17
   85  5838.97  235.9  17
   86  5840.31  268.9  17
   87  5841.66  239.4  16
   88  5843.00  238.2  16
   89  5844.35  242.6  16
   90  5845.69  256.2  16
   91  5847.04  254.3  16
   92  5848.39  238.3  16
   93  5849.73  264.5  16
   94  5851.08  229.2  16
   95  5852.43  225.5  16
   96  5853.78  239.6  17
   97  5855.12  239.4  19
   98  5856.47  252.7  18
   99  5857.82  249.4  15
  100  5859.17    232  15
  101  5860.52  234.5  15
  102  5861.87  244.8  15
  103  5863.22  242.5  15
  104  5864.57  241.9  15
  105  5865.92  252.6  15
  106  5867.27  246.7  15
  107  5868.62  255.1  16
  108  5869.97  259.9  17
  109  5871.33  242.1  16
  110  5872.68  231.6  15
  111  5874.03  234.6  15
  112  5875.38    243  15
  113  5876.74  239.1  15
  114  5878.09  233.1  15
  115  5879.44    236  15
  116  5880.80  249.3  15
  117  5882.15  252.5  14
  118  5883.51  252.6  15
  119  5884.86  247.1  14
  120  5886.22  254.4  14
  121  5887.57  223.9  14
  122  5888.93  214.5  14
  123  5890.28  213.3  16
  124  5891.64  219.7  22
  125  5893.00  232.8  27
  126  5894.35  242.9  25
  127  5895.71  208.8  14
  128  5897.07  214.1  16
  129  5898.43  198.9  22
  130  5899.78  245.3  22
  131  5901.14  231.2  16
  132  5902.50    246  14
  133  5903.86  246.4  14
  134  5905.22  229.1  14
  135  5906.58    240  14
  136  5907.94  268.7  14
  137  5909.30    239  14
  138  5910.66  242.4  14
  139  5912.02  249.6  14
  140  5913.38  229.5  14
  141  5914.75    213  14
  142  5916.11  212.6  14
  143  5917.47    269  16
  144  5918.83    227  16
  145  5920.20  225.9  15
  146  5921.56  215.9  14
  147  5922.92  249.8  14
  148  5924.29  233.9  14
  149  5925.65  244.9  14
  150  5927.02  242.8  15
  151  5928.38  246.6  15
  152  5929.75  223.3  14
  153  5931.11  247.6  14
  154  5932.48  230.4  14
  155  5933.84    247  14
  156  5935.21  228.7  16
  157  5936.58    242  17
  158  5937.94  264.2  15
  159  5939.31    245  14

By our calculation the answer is 0.6 A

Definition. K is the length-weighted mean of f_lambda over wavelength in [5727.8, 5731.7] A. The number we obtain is 265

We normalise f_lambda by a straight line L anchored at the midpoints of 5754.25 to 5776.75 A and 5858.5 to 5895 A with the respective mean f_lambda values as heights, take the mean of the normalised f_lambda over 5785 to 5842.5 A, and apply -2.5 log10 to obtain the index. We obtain -0.04 mag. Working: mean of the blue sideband 243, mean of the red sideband 240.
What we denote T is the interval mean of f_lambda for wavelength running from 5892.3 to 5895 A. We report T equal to 238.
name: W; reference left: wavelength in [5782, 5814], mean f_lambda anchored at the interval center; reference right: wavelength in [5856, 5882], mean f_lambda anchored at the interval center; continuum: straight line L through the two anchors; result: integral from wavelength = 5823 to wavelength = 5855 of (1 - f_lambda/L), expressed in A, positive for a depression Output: 0.3 A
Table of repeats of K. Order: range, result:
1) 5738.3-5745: 236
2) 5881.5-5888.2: 246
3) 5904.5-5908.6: 246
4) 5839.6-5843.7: 249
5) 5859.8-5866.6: 243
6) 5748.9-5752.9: 236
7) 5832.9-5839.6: 233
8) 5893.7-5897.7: 222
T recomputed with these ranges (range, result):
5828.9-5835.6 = 253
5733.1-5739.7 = 257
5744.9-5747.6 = 226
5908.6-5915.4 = 235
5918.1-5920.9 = 227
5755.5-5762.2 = 232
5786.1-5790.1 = 254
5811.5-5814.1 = 249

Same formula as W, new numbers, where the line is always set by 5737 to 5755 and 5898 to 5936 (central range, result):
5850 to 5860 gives -0.1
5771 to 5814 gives -2.4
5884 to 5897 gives 0.5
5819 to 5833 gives -0.9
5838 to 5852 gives -0.5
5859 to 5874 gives -0.4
